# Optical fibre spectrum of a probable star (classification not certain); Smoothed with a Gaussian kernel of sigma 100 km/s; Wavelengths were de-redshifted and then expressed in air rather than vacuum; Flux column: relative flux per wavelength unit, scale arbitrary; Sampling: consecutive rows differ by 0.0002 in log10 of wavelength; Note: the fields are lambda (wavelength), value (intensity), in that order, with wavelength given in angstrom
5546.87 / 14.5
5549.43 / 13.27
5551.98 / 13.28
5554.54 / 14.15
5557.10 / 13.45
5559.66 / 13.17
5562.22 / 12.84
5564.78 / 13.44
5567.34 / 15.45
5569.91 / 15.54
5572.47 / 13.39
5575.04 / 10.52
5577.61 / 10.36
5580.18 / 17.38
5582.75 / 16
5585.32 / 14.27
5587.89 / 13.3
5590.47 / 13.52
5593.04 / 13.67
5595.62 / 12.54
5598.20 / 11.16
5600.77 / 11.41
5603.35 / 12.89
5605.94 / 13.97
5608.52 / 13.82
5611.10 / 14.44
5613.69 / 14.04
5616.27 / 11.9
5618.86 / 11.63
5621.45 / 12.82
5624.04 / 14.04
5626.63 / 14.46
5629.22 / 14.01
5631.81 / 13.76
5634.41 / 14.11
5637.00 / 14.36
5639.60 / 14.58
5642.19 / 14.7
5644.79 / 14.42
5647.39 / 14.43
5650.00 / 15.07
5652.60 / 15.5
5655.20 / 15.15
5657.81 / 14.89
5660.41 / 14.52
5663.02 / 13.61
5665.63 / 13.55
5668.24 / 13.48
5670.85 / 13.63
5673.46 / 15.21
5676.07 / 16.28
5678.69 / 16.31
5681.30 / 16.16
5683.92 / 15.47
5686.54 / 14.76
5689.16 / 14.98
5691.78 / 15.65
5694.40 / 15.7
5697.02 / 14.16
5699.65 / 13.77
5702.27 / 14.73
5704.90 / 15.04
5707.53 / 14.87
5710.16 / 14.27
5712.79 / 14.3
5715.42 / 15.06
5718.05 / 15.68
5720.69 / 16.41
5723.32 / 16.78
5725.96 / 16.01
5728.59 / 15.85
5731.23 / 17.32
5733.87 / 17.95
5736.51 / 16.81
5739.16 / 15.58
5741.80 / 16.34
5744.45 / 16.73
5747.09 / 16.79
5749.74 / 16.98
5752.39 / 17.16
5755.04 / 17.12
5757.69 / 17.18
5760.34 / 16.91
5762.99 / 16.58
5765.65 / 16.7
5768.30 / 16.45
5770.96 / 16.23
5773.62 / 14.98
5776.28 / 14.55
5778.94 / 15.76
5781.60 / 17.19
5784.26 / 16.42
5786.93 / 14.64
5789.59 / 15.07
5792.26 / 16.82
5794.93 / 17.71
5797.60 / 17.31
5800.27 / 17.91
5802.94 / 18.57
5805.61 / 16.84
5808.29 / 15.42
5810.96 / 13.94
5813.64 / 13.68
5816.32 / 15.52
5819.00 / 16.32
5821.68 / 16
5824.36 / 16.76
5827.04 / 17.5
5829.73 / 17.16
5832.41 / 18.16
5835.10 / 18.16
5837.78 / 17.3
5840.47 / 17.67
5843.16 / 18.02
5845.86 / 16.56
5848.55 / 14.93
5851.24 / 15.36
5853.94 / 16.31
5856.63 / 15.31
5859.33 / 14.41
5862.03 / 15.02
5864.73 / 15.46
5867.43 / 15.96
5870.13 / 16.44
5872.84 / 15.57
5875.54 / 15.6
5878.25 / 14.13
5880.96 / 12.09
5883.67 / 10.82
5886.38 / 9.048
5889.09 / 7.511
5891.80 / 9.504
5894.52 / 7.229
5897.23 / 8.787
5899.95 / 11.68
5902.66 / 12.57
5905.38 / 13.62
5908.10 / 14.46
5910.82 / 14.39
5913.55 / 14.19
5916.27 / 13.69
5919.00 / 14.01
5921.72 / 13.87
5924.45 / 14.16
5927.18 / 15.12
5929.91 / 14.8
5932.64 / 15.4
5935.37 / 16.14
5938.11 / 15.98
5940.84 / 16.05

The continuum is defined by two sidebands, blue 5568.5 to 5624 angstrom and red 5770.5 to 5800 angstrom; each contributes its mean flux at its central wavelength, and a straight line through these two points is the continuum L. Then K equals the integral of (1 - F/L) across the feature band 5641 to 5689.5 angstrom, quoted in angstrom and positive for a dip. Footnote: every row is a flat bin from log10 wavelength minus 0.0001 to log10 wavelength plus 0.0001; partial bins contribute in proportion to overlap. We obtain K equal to -1.8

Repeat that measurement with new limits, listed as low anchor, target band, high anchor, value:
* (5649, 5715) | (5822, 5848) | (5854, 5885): -4.63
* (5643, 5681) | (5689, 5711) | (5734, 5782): 0.90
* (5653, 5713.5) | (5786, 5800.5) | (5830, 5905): -2.16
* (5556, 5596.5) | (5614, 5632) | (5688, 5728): 1.24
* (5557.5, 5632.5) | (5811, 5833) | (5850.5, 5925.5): -4.81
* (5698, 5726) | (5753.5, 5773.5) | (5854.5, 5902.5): -3.16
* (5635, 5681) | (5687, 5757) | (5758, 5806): -0.93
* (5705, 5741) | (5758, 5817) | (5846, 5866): -2.06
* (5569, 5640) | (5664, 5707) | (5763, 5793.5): -0.91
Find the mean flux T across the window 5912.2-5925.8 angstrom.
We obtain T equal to 14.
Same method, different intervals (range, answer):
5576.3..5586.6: 14.5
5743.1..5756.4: 17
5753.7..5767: 16.9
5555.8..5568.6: 13.7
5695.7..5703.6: 14.2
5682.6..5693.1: 15.2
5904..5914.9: 14.2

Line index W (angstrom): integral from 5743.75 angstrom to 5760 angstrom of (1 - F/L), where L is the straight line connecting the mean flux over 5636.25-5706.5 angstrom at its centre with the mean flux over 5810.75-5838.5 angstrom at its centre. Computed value -1.3 angstrom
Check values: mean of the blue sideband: 14.8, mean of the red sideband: 16.5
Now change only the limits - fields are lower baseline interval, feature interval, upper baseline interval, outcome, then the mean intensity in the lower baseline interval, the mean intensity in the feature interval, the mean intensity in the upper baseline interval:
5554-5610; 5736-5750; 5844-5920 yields -3.19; 13.5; 16.5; 13.4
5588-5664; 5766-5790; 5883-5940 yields -4.58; 13.8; 15.8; 12.8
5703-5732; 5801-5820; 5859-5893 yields -2.22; 15.5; 15.8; 13.2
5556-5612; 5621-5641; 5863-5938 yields -0.94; 13.5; 14.1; 13.3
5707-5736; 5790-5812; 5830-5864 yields -0.72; 15.9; 16.8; 16.4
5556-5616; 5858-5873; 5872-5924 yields -3.74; 13.5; 15.5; 12.3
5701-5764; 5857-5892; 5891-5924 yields -0.52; 16.2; 13.4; 12.4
